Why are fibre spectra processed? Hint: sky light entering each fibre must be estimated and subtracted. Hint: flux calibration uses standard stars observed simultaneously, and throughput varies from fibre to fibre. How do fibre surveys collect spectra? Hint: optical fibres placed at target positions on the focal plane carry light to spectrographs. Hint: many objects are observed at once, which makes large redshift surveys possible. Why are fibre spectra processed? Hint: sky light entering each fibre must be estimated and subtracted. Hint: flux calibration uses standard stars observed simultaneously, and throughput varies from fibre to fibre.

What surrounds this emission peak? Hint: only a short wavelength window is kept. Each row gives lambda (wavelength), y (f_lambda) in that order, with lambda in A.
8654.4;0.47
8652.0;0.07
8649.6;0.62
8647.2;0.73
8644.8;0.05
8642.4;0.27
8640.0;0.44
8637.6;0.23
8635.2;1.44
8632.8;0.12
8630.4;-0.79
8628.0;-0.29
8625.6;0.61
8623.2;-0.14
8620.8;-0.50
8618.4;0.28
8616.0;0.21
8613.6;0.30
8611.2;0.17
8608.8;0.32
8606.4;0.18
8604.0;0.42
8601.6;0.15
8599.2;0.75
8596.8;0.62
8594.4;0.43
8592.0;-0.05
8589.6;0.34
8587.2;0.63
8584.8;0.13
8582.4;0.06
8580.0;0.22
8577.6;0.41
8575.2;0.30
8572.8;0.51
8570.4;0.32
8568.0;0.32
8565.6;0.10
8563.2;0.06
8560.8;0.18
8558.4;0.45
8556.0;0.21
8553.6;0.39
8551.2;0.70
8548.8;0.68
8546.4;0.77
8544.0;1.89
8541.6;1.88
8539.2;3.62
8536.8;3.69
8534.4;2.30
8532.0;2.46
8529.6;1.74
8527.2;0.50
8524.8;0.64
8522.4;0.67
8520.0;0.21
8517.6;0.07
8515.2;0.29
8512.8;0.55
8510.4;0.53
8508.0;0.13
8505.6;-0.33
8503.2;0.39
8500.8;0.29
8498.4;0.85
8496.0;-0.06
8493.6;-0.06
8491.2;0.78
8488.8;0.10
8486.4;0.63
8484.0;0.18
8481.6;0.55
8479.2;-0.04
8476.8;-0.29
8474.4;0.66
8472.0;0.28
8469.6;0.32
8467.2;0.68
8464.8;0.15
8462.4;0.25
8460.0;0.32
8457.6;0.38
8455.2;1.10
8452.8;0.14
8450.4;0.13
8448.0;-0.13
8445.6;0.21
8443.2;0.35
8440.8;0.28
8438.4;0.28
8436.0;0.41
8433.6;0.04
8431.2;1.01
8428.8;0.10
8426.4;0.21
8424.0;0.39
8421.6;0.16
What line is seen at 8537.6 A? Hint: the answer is [O II] 3727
